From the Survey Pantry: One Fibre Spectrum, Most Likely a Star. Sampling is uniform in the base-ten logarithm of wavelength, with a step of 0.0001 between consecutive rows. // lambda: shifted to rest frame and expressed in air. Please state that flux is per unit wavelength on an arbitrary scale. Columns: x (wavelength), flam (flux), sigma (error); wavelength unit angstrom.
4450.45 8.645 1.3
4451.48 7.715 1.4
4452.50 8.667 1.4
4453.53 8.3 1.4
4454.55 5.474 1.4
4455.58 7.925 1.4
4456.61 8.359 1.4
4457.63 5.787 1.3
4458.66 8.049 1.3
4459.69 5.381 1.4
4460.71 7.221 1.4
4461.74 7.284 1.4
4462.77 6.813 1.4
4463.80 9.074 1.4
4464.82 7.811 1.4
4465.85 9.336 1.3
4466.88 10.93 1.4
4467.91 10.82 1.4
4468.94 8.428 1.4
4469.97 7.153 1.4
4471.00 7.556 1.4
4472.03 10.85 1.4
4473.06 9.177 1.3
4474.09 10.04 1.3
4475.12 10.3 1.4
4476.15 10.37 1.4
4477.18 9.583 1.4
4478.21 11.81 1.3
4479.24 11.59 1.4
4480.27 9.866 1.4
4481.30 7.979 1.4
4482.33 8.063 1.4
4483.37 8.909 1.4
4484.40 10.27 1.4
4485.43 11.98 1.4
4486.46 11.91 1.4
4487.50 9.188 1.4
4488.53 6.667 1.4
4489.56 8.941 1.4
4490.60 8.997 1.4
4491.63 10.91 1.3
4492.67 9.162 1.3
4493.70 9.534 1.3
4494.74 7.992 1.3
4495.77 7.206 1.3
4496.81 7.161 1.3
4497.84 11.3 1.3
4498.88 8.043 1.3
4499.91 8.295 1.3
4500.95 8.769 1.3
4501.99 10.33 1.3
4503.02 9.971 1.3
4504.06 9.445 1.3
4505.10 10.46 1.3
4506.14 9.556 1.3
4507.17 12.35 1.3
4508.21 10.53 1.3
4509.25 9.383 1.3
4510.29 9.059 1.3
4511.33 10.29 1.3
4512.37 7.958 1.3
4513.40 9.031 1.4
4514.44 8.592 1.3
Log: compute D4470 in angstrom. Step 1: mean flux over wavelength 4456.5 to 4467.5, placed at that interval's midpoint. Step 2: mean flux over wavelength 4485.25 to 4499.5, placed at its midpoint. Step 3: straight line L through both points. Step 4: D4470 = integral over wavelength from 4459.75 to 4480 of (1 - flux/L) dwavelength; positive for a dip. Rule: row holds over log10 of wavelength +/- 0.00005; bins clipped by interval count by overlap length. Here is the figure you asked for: -2.5 angstrom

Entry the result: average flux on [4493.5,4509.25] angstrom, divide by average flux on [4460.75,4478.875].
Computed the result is 1.02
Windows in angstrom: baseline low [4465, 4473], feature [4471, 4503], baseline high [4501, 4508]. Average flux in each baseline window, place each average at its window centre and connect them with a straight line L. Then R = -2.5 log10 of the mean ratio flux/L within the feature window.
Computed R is 0.03 mag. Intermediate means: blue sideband 9.22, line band 9.48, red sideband 10.3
